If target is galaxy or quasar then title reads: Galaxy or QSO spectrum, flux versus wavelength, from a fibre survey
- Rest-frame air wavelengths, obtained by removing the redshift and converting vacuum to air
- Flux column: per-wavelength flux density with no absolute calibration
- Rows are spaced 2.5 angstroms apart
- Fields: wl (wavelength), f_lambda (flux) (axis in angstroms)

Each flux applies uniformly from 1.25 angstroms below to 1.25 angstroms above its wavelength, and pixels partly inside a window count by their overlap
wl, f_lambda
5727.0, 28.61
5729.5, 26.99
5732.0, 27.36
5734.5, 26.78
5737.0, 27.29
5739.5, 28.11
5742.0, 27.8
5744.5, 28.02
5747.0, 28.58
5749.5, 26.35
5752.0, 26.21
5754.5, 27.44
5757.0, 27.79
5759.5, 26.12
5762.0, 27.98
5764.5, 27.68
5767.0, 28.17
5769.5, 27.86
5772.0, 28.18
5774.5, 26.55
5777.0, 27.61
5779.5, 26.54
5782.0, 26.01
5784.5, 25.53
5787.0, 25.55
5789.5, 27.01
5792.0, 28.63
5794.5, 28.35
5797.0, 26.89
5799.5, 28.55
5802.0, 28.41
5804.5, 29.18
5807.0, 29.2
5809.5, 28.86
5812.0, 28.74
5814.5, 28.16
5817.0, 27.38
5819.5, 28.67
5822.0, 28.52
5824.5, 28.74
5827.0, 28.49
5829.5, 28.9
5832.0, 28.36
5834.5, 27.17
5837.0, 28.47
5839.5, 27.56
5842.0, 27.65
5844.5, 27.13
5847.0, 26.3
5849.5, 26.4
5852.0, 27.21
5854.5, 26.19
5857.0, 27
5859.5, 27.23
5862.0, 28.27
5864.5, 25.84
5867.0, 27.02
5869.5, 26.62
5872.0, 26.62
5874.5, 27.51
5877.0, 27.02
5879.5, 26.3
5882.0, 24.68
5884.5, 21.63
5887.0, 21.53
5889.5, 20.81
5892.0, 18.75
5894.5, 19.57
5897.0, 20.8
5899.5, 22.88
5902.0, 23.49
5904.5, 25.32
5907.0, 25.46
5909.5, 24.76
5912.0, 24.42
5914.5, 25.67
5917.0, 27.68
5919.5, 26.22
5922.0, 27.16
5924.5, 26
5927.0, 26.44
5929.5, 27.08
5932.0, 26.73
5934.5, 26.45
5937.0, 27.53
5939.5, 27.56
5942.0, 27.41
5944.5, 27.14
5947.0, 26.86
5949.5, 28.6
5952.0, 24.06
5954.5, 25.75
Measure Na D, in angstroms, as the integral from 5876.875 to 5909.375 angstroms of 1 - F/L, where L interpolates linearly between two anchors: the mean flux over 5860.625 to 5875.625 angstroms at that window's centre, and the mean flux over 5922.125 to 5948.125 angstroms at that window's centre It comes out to 4.9 angstroms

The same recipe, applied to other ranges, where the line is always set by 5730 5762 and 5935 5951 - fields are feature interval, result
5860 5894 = 3.3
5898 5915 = 1.8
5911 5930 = 0.7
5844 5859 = 0.4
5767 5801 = 0.2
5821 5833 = -0.5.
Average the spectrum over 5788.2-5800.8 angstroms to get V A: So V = 27.9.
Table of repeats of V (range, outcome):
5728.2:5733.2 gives 27.2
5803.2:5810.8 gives 29.1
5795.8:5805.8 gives 28.3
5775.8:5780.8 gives 27.1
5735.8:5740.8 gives 27.7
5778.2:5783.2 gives 26.3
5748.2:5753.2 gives 26.3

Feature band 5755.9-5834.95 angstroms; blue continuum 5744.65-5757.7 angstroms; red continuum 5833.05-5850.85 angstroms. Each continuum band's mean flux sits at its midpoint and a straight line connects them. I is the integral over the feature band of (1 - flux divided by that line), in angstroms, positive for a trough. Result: -1.53 angstroms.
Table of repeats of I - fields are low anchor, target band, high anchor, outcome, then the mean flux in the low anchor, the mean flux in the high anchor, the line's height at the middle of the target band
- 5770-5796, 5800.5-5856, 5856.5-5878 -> -2.0 angstroms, 27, 27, 27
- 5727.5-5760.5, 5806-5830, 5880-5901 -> -4.1 angstroms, 27.3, 21.5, 24.4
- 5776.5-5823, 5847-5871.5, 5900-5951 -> 0.2 angstroms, 27.8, 26.3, 27.1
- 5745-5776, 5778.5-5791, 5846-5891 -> 0.4 angstroms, 27.4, 25.7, 27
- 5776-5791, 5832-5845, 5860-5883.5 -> -0.6 angstroms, 26.4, 26.6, 26.5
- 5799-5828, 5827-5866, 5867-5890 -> -0.9 angstroms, 28.6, 25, 26.8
